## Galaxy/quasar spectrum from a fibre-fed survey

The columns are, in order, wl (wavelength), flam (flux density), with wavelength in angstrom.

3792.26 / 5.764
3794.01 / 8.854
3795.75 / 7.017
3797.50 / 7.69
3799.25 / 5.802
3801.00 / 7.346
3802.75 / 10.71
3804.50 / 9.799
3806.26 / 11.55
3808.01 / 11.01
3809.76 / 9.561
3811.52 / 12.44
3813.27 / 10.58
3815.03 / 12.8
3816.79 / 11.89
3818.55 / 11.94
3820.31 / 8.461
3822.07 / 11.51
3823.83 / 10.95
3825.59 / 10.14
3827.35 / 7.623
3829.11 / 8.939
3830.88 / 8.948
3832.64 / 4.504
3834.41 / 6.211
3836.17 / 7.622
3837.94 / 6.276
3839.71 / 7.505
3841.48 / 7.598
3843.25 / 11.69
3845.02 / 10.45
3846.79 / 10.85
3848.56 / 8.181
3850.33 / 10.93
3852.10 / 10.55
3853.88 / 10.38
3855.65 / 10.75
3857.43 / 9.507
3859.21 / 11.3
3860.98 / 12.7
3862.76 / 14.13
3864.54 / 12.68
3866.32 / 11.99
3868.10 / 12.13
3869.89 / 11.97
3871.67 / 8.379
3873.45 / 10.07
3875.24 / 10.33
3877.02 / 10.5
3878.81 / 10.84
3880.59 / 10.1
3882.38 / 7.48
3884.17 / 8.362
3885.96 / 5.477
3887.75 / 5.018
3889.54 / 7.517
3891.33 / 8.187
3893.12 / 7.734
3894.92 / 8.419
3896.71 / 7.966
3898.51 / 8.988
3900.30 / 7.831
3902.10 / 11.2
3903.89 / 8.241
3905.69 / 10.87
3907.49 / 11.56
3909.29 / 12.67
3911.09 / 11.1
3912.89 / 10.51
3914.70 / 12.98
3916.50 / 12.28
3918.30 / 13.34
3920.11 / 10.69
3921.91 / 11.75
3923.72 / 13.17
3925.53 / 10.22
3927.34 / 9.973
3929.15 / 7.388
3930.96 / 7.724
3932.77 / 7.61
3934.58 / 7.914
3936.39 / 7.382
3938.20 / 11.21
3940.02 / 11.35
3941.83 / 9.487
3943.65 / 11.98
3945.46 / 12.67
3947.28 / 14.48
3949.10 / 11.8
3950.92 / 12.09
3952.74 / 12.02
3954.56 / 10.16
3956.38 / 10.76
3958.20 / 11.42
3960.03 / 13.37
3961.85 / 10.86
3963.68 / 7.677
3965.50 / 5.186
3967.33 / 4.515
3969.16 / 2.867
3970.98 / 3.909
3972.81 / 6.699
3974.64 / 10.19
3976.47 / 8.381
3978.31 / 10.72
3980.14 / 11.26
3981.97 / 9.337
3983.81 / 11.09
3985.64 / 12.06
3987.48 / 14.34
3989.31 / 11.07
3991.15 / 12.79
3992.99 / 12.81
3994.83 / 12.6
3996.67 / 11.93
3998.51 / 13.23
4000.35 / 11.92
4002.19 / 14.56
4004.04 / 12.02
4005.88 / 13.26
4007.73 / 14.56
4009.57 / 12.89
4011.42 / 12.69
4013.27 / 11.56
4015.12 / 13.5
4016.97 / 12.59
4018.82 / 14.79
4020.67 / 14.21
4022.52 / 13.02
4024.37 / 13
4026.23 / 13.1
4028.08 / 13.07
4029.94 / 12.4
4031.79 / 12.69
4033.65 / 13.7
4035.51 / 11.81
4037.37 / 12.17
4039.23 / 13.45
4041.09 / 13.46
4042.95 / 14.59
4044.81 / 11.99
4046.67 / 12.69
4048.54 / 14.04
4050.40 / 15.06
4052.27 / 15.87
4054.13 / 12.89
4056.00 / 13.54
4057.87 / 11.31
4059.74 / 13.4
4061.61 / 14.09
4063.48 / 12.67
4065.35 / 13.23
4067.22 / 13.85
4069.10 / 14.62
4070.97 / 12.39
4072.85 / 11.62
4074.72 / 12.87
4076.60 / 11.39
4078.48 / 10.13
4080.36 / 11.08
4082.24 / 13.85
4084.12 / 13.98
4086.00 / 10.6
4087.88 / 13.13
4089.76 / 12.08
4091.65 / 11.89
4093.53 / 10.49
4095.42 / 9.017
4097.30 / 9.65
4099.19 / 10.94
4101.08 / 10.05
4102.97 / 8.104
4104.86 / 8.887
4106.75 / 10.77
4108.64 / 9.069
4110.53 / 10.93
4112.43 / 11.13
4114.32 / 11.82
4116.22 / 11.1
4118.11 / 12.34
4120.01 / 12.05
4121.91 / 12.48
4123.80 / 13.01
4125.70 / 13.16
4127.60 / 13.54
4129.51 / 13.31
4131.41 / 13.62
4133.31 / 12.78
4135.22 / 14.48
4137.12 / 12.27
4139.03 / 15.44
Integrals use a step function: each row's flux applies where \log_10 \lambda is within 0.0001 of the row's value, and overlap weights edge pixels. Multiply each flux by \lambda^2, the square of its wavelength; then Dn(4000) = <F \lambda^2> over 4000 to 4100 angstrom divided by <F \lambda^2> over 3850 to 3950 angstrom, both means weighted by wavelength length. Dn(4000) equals 1.34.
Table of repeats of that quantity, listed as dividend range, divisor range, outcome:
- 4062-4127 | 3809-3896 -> 1.36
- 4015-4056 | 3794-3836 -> 1.59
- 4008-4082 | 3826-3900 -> 1.54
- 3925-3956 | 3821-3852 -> 1.23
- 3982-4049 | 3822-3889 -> 1.46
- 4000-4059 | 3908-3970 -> 1.34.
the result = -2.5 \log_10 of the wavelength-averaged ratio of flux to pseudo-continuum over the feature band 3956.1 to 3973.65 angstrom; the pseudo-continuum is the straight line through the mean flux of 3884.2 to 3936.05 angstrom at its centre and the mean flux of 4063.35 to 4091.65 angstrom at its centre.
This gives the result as 0.34 mag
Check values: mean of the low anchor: 9.54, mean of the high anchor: 12.5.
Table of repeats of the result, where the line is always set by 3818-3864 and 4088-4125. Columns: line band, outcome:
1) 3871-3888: 0.12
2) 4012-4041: -0.23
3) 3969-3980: 0.31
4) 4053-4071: -0.24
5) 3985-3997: -0.21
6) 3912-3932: -0.09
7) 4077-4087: -0.11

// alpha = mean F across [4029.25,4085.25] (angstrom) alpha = 13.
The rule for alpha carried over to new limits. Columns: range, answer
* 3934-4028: 11.2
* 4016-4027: 13.5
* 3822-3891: 9.51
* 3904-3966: 10.8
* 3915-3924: 12.2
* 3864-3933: 9.89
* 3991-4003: 12.8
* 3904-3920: 11.7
